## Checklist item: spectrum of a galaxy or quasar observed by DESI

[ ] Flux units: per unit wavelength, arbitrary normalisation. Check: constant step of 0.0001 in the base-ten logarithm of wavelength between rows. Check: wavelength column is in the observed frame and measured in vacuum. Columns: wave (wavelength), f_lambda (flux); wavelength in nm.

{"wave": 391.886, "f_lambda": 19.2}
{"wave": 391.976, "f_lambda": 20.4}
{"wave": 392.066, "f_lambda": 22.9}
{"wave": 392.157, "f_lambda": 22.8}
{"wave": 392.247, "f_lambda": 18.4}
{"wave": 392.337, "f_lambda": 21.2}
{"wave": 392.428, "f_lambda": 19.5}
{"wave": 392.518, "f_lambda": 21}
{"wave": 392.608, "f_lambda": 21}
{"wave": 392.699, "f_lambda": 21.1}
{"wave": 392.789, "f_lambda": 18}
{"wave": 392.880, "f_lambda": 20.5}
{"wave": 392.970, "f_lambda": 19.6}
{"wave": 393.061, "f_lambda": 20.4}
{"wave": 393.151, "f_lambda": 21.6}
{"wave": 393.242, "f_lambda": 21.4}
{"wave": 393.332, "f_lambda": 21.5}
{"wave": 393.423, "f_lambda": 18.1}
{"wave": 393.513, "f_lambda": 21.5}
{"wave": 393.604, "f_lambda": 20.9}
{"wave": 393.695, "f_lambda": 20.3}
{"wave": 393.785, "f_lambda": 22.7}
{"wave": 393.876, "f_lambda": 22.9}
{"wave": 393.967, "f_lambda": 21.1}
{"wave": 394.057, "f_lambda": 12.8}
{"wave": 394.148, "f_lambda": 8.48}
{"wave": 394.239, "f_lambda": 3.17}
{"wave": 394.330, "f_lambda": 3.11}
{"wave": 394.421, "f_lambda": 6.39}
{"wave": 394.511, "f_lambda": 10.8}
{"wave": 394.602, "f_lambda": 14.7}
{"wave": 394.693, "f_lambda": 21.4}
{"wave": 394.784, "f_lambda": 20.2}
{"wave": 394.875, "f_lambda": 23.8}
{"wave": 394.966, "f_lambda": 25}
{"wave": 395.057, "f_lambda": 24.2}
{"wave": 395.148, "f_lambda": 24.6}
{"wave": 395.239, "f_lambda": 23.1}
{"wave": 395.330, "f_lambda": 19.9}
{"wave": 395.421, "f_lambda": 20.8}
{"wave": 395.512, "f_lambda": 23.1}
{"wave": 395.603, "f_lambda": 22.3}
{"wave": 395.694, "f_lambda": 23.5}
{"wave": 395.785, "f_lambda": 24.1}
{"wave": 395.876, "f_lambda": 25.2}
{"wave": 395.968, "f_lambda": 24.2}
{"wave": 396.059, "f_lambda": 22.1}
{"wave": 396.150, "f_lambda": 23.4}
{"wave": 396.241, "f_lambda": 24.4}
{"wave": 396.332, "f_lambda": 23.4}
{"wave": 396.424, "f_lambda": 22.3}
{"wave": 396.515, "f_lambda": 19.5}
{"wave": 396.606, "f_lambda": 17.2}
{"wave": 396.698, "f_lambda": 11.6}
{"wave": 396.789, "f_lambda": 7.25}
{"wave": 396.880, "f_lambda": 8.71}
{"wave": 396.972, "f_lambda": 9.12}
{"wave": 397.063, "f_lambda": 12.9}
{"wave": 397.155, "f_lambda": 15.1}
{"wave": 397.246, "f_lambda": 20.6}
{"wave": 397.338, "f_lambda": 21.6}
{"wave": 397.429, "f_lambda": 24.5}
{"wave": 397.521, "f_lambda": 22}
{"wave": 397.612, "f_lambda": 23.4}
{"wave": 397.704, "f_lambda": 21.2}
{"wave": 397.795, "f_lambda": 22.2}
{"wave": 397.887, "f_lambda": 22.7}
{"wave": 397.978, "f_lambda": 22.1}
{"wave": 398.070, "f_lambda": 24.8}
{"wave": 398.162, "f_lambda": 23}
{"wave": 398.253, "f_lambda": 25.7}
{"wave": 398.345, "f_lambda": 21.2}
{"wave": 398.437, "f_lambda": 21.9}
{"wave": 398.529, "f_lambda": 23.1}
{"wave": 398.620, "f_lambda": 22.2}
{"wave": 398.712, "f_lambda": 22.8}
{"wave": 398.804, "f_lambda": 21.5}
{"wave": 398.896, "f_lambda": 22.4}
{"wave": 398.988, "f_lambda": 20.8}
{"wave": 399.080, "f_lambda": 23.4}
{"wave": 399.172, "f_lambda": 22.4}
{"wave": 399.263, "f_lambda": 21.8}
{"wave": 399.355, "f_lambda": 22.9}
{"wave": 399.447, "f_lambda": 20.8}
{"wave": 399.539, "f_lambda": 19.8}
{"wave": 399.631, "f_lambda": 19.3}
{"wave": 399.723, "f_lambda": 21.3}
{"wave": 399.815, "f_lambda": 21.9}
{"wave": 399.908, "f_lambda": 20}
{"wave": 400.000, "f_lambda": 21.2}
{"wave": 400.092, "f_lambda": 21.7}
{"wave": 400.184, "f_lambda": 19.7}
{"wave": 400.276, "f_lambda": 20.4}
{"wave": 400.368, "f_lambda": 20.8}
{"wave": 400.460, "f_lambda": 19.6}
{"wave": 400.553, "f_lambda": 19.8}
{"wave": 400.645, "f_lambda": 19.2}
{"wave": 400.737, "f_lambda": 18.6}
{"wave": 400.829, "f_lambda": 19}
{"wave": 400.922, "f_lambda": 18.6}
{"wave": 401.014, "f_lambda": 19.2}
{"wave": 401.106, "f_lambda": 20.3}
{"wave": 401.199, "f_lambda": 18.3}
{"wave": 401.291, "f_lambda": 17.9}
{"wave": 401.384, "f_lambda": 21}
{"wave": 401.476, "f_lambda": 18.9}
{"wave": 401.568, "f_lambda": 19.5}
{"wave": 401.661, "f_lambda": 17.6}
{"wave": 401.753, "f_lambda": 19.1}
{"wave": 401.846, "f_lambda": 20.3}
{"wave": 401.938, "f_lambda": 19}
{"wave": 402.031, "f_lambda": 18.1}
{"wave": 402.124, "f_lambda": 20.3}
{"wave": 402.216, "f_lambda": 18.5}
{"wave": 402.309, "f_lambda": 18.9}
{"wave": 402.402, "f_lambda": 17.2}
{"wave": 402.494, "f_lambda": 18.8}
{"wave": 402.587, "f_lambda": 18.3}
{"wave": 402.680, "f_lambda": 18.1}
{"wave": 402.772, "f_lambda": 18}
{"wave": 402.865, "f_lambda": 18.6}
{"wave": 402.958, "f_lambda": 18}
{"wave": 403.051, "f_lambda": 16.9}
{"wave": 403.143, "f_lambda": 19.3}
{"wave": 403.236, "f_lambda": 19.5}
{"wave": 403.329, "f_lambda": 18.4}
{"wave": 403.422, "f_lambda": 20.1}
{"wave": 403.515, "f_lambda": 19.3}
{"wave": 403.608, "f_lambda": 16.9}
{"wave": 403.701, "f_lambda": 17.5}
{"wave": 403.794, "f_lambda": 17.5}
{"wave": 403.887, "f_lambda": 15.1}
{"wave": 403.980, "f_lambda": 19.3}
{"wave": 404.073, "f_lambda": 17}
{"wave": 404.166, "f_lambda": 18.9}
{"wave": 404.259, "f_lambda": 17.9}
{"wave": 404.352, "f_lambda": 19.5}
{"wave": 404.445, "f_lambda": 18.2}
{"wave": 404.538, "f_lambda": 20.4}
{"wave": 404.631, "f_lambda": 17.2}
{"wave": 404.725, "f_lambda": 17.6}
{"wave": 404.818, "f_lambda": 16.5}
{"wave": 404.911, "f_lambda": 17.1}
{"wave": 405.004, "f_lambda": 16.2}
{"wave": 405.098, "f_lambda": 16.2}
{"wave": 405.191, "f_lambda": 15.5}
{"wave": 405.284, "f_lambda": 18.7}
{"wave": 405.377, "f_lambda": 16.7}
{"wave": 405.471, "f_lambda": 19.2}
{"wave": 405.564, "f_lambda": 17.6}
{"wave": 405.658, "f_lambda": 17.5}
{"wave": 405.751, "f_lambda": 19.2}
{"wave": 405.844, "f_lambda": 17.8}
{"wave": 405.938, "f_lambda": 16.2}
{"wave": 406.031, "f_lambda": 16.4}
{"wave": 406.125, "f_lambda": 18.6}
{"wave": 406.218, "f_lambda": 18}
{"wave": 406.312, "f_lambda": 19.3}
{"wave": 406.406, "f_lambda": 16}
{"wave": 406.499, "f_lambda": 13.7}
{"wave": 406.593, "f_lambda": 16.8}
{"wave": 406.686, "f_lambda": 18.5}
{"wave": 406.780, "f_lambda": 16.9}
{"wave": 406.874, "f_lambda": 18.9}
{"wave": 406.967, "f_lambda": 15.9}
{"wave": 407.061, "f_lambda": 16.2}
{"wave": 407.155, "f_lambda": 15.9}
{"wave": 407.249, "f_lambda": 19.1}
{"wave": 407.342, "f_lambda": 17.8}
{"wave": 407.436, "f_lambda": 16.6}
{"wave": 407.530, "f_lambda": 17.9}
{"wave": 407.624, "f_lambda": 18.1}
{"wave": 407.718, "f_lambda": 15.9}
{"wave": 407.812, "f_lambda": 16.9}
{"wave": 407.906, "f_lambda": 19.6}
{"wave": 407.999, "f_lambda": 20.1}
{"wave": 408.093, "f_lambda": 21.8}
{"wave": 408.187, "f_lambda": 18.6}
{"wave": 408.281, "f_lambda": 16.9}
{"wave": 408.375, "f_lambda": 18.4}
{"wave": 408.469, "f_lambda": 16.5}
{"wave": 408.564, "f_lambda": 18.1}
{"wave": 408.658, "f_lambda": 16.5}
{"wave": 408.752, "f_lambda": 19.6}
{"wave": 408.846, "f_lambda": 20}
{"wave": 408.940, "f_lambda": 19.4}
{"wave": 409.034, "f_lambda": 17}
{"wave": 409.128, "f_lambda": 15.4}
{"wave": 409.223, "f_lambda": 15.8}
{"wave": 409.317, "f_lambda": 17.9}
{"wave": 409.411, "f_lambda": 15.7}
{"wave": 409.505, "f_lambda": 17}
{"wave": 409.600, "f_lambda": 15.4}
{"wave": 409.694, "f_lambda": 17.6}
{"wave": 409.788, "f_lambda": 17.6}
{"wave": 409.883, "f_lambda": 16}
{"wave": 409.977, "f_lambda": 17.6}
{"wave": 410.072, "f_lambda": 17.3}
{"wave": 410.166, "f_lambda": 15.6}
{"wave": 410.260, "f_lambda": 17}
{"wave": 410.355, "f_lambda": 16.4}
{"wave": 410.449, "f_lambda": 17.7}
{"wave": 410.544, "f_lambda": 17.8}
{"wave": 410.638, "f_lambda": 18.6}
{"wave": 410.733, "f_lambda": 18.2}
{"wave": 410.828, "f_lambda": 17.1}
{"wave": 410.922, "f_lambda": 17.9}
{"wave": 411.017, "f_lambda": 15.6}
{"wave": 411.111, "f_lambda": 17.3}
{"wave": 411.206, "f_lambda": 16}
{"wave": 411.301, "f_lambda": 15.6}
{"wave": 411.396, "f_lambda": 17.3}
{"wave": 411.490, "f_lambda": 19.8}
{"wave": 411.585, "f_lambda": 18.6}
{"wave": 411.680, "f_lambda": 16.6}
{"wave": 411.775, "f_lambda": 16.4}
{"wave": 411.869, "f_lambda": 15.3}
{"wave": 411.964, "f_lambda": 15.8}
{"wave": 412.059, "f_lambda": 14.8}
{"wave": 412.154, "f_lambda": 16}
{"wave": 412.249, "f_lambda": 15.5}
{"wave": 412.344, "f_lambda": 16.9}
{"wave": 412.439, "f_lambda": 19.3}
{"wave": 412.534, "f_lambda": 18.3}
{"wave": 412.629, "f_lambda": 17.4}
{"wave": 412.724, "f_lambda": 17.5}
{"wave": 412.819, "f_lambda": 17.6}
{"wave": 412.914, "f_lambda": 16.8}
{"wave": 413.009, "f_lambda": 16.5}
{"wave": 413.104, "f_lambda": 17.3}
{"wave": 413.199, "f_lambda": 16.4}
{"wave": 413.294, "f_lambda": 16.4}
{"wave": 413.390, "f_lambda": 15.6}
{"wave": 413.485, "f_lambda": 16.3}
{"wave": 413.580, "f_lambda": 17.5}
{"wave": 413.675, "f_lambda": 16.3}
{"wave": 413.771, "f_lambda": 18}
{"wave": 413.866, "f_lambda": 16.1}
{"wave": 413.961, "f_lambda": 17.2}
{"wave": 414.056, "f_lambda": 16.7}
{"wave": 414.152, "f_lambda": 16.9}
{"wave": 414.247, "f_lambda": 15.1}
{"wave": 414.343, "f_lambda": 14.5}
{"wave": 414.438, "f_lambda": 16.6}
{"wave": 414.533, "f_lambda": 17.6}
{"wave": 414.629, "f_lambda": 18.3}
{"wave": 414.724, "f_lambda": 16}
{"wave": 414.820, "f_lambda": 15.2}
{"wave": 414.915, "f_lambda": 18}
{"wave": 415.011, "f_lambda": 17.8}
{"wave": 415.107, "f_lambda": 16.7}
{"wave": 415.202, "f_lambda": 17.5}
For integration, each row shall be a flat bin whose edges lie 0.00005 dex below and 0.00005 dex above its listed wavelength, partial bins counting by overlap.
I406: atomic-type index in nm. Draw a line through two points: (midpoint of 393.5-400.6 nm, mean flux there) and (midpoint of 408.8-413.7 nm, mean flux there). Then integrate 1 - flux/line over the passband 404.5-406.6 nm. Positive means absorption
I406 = 0.10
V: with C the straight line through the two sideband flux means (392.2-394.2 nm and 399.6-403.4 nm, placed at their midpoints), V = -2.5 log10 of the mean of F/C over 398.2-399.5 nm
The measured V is -0.154 mag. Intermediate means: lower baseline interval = 19.7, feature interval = 22.3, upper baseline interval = 19.2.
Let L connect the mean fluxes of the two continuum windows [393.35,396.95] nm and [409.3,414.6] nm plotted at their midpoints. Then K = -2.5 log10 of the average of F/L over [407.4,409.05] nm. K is -0.060 mag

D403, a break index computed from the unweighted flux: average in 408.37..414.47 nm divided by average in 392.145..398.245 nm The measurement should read 0.87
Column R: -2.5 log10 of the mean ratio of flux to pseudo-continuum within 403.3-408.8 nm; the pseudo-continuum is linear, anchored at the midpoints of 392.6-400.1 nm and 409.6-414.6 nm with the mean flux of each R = 0.022 mag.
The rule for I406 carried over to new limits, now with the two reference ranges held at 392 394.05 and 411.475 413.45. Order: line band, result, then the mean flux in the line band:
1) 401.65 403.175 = 0.02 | 18.5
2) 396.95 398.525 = -0.11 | 21.1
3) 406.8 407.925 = 0.03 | 17.3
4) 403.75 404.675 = 0.02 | 18.1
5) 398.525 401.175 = -0.20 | 20.8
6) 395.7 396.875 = 0.00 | 20.1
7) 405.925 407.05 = 0.06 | 17.1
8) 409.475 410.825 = 0.01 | 17.1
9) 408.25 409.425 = 0.00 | 17.5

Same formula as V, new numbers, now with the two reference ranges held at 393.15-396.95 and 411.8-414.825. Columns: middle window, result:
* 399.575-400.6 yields -0.13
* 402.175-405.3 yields -0.01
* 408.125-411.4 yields -0.01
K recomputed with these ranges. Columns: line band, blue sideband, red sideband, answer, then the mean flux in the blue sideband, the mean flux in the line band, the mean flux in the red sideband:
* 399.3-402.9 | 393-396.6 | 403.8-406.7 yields -0.062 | 19.8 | 19.5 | 17.5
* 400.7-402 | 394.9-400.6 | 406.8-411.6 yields 0.046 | 21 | 19.1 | 17.5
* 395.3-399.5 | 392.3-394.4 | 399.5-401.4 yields -0.095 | 18.2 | 20.9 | 19.9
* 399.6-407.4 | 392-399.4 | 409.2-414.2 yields 0.008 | 20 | 18.4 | 16.9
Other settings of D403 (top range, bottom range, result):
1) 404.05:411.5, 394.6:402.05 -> 0.85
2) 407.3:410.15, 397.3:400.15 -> 0.80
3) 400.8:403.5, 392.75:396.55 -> 0.95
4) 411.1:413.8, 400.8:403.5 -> 0.90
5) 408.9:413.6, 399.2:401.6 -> 0.84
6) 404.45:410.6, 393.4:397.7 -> 0.93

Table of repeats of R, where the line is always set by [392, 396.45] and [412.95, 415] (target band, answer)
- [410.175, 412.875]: 0.00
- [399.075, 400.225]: -0.12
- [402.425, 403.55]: -0.01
